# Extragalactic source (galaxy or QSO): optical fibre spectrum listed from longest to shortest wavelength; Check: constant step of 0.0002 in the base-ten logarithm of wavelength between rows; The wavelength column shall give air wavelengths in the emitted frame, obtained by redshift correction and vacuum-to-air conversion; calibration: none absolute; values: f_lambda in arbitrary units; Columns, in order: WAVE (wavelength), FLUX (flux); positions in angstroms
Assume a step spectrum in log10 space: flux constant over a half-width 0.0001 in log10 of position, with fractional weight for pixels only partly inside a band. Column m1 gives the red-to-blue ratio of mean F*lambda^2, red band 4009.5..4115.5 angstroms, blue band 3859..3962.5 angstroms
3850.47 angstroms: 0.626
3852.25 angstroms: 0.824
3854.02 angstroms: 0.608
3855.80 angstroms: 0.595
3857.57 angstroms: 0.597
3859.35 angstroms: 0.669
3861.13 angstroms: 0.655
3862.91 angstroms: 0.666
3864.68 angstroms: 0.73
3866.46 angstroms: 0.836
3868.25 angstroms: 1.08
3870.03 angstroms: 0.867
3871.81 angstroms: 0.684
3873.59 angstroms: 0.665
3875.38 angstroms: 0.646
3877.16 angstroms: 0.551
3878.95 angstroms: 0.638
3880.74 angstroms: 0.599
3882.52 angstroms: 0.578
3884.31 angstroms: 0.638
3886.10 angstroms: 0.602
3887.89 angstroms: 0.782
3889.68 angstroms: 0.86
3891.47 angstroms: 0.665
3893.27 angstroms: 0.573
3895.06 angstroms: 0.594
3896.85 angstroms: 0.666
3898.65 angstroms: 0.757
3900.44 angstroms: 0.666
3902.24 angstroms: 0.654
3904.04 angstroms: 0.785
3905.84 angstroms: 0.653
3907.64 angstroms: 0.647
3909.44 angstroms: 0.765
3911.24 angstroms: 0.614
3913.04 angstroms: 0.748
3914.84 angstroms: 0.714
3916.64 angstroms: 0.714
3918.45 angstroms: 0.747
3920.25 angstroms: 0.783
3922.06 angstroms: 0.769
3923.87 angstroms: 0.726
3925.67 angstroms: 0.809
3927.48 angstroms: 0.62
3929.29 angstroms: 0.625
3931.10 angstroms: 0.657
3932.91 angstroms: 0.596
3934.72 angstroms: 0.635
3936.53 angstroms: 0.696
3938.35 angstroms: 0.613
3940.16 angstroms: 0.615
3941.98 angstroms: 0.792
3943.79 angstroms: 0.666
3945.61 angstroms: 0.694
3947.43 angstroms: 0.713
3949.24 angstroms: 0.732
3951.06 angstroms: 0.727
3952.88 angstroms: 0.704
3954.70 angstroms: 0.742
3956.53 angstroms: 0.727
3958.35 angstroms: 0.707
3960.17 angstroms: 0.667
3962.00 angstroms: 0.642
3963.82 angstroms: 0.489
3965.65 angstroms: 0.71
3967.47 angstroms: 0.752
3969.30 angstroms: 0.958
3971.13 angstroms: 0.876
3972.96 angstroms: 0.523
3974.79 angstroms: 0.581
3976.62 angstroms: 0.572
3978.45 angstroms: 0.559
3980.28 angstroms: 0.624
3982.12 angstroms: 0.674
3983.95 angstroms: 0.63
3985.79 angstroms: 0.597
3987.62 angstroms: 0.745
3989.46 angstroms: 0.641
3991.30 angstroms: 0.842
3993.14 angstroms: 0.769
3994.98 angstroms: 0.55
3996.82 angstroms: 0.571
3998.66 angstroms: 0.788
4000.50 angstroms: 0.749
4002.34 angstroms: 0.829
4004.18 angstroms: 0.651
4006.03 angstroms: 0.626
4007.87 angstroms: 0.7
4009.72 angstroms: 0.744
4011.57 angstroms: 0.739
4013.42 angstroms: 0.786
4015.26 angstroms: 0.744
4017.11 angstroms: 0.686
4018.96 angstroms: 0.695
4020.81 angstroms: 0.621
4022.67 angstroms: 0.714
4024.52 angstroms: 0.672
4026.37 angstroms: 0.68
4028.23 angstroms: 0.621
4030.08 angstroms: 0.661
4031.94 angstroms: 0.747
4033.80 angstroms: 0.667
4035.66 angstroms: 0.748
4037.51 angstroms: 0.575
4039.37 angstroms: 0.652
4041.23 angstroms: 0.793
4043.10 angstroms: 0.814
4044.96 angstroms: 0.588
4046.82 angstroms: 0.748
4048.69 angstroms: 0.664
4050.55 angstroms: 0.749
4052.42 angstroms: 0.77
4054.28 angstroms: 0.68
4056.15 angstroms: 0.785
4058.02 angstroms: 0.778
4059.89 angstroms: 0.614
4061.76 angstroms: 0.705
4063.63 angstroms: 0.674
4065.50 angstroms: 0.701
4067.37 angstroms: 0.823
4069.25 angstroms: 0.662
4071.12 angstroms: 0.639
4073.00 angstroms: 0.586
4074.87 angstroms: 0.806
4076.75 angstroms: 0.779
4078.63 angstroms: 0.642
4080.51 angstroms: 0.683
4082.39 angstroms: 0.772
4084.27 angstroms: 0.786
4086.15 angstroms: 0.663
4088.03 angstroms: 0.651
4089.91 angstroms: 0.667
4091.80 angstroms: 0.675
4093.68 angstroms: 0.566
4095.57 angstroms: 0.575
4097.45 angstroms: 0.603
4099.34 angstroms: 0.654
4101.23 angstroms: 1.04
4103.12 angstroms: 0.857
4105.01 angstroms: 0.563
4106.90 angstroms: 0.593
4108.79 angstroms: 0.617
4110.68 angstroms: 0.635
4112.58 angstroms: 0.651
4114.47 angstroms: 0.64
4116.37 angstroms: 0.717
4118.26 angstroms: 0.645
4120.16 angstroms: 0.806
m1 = 1.08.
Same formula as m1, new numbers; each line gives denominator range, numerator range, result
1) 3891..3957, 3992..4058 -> 1.07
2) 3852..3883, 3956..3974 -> 1.07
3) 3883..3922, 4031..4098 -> 1.08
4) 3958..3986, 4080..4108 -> 1.11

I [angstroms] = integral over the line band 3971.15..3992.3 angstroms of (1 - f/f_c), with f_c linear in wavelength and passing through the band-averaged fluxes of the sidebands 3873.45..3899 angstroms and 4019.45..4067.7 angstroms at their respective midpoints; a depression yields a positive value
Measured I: 1.09 angstroms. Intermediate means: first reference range 0.652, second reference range 0.7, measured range 0.646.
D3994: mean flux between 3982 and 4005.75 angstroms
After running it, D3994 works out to 0.694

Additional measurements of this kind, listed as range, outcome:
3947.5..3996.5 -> 0.681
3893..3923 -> 0.7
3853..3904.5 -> 0.686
